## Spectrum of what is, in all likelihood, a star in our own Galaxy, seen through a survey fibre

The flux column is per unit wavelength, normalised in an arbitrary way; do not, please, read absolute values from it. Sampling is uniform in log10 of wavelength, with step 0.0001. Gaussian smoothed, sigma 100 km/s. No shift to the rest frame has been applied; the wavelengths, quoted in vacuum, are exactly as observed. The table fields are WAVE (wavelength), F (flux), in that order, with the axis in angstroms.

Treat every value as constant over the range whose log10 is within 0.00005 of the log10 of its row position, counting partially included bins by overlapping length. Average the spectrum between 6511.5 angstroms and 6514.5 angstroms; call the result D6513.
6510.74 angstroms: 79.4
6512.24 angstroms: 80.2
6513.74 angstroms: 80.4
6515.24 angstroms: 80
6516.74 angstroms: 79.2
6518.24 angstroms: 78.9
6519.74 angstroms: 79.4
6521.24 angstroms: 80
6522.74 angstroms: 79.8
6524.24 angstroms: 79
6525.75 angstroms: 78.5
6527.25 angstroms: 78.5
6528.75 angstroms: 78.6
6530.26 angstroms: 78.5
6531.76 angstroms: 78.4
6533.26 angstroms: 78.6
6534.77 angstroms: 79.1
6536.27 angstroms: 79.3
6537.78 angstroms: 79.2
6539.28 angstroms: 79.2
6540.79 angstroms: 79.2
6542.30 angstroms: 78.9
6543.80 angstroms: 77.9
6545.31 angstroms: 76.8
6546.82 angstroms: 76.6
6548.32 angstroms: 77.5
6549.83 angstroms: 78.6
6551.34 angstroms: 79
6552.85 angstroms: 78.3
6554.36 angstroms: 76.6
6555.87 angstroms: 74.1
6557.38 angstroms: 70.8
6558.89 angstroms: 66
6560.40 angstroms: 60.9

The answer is 80.3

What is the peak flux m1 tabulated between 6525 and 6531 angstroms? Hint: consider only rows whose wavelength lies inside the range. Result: 78.6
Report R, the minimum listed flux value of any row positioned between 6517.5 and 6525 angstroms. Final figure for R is 78.9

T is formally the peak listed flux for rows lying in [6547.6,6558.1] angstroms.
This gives 79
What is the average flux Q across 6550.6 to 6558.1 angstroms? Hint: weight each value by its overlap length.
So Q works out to 75.7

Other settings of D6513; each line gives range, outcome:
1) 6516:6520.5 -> 79.2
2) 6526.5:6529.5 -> 78.7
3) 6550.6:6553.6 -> 78.6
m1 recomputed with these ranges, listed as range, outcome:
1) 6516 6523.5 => 80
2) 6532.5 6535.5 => 79.1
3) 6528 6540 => 79.3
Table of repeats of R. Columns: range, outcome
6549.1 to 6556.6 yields 74.1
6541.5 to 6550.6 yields 76.6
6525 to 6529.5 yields 78.5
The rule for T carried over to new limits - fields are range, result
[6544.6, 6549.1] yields 77.5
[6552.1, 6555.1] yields 78.3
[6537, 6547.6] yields 79.2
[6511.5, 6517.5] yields 80.4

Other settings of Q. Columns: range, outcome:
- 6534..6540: 79.2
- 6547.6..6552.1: 78.3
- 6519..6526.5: 79.3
